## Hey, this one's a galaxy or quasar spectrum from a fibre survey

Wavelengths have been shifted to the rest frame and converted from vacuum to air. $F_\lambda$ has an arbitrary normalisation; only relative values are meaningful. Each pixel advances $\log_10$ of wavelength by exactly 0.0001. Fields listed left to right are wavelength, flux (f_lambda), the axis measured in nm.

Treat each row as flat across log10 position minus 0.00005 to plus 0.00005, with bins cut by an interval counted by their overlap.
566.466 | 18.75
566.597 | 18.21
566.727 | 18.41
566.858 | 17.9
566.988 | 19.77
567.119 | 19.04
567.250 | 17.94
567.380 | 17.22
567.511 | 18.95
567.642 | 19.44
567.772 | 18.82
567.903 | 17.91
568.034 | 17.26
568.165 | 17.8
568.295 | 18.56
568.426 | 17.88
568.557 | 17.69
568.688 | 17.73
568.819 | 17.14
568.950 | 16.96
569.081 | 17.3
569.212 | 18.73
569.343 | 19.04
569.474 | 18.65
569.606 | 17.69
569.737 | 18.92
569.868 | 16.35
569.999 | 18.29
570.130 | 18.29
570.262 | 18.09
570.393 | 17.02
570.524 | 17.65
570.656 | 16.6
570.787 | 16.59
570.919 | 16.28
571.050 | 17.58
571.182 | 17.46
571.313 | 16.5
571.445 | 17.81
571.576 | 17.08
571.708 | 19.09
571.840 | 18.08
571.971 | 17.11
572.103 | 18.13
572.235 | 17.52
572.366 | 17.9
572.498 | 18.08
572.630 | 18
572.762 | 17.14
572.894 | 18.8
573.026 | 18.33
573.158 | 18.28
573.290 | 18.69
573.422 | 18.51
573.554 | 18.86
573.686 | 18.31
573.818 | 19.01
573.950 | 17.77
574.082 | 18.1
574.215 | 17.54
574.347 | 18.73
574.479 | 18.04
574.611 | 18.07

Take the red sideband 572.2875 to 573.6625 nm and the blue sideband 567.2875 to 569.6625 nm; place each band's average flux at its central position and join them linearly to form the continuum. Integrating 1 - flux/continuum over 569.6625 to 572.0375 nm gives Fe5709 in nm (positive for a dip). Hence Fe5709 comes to 0.09 nm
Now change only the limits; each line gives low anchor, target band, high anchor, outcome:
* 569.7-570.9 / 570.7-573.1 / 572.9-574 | 0.048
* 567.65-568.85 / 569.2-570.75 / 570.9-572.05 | -0.015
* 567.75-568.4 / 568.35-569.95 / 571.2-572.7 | 0.008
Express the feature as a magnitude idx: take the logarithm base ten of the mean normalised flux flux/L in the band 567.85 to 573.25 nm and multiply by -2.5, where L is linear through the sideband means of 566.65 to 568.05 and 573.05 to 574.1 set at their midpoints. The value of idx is 0.04 mag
